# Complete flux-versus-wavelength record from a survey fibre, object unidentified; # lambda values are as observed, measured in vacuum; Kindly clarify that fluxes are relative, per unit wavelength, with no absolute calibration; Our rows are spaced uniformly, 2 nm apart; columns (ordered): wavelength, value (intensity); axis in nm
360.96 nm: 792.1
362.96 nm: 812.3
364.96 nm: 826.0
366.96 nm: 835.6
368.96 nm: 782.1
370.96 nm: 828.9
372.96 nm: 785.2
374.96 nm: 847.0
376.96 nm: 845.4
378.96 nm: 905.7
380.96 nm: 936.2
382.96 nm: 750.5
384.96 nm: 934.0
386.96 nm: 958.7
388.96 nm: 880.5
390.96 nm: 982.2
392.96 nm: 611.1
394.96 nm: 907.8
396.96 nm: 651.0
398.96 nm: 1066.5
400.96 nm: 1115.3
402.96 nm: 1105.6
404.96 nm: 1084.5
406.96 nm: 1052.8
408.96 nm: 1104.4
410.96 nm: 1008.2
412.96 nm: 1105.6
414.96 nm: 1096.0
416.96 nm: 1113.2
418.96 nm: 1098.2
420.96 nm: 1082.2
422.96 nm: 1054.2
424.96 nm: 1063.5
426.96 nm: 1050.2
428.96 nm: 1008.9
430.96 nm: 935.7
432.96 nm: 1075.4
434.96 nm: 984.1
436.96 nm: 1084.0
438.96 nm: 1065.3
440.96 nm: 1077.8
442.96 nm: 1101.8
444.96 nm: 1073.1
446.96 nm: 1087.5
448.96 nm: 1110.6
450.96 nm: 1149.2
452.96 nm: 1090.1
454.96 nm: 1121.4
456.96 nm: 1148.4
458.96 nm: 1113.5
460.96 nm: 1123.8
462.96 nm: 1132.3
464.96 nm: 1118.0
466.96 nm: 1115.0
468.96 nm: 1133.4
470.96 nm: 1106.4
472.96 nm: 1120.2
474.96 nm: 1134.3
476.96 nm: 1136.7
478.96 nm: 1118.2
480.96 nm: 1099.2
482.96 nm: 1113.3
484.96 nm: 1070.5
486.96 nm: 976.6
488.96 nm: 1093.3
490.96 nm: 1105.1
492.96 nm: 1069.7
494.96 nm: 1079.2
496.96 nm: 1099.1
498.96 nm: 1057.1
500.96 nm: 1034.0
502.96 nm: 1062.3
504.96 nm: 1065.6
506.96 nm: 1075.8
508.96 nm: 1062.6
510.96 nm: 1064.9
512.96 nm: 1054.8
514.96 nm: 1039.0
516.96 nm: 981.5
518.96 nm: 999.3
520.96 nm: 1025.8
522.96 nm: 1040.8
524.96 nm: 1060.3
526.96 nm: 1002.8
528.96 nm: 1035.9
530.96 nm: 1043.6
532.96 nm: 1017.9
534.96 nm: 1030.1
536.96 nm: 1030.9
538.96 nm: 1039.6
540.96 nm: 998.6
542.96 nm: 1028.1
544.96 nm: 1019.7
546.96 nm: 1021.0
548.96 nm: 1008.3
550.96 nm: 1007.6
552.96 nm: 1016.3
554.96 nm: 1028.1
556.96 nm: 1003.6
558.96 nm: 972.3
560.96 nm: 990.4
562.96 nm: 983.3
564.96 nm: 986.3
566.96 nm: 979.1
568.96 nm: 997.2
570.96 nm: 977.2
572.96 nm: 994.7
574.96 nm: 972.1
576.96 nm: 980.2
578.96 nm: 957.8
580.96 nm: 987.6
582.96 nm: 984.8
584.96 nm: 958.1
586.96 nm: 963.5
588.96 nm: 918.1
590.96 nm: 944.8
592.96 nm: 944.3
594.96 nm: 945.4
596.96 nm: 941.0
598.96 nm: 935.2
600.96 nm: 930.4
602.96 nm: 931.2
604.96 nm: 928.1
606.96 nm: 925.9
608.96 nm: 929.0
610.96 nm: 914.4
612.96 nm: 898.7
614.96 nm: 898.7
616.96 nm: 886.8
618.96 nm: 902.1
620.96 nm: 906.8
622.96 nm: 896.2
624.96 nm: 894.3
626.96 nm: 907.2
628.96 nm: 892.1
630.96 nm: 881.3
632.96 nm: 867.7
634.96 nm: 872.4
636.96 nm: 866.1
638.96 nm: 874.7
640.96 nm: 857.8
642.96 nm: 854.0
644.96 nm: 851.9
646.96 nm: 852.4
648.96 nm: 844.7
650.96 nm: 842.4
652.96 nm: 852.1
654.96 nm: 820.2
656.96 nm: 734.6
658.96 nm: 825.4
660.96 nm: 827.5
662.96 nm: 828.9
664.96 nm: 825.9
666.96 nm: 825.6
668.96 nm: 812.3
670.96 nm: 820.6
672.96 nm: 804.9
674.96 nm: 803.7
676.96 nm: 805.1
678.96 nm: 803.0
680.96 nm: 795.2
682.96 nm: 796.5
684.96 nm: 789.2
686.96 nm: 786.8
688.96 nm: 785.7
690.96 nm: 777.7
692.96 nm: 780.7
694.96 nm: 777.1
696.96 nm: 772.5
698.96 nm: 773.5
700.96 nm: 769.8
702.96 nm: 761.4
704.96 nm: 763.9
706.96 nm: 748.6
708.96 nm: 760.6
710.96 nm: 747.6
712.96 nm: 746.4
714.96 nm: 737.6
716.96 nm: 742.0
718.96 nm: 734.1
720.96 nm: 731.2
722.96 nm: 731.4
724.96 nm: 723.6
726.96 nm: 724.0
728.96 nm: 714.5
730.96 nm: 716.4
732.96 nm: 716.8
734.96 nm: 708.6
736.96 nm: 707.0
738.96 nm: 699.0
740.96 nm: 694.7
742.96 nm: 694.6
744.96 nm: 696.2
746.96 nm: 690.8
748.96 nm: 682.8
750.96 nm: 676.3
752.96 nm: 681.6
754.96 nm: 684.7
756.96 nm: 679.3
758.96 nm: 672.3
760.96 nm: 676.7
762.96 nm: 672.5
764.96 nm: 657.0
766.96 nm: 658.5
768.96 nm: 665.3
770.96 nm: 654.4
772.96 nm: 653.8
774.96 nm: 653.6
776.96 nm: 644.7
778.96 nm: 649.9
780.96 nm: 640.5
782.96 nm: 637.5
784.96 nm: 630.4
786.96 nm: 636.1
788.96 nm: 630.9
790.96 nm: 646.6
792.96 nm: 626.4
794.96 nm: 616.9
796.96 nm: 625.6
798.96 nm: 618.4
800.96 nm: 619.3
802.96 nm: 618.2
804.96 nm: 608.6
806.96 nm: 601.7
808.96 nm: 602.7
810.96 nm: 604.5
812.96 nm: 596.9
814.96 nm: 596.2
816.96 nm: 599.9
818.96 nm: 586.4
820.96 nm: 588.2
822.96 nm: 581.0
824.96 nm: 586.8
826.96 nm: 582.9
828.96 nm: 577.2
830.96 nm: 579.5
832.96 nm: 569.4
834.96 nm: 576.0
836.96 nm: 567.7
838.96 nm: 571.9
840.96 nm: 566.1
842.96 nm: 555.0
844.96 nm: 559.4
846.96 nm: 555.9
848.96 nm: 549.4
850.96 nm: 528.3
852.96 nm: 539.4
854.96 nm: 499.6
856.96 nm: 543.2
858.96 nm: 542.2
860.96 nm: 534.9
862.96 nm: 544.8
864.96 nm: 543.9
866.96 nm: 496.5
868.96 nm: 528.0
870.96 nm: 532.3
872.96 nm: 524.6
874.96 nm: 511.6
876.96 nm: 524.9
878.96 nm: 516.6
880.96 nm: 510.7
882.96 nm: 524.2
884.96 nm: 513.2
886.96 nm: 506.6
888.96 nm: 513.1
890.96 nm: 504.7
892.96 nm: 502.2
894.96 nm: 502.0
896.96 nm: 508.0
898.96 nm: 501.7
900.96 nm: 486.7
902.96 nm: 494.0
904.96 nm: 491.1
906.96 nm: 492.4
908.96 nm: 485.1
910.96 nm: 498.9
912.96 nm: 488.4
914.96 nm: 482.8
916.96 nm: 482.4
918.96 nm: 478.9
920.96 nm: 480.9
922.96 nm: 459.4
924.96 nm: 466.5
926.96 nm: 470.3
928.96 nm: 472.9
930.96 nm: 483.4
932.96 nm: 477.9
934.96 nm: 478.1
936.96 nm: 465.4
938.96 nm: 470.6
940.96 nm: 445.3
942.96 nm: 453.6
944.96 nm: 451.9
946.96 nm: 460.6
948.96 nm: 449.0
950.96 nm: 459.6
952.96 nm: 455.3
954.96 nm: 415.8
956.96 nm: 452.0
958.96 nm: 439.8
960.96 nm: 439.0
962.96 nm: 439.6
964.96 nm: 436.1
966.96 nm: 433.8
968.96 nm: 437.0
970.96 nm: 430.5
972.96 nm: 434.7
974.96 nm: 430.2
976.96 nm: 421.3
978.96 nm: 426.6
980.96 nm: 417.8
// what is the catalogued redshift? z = 0.000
